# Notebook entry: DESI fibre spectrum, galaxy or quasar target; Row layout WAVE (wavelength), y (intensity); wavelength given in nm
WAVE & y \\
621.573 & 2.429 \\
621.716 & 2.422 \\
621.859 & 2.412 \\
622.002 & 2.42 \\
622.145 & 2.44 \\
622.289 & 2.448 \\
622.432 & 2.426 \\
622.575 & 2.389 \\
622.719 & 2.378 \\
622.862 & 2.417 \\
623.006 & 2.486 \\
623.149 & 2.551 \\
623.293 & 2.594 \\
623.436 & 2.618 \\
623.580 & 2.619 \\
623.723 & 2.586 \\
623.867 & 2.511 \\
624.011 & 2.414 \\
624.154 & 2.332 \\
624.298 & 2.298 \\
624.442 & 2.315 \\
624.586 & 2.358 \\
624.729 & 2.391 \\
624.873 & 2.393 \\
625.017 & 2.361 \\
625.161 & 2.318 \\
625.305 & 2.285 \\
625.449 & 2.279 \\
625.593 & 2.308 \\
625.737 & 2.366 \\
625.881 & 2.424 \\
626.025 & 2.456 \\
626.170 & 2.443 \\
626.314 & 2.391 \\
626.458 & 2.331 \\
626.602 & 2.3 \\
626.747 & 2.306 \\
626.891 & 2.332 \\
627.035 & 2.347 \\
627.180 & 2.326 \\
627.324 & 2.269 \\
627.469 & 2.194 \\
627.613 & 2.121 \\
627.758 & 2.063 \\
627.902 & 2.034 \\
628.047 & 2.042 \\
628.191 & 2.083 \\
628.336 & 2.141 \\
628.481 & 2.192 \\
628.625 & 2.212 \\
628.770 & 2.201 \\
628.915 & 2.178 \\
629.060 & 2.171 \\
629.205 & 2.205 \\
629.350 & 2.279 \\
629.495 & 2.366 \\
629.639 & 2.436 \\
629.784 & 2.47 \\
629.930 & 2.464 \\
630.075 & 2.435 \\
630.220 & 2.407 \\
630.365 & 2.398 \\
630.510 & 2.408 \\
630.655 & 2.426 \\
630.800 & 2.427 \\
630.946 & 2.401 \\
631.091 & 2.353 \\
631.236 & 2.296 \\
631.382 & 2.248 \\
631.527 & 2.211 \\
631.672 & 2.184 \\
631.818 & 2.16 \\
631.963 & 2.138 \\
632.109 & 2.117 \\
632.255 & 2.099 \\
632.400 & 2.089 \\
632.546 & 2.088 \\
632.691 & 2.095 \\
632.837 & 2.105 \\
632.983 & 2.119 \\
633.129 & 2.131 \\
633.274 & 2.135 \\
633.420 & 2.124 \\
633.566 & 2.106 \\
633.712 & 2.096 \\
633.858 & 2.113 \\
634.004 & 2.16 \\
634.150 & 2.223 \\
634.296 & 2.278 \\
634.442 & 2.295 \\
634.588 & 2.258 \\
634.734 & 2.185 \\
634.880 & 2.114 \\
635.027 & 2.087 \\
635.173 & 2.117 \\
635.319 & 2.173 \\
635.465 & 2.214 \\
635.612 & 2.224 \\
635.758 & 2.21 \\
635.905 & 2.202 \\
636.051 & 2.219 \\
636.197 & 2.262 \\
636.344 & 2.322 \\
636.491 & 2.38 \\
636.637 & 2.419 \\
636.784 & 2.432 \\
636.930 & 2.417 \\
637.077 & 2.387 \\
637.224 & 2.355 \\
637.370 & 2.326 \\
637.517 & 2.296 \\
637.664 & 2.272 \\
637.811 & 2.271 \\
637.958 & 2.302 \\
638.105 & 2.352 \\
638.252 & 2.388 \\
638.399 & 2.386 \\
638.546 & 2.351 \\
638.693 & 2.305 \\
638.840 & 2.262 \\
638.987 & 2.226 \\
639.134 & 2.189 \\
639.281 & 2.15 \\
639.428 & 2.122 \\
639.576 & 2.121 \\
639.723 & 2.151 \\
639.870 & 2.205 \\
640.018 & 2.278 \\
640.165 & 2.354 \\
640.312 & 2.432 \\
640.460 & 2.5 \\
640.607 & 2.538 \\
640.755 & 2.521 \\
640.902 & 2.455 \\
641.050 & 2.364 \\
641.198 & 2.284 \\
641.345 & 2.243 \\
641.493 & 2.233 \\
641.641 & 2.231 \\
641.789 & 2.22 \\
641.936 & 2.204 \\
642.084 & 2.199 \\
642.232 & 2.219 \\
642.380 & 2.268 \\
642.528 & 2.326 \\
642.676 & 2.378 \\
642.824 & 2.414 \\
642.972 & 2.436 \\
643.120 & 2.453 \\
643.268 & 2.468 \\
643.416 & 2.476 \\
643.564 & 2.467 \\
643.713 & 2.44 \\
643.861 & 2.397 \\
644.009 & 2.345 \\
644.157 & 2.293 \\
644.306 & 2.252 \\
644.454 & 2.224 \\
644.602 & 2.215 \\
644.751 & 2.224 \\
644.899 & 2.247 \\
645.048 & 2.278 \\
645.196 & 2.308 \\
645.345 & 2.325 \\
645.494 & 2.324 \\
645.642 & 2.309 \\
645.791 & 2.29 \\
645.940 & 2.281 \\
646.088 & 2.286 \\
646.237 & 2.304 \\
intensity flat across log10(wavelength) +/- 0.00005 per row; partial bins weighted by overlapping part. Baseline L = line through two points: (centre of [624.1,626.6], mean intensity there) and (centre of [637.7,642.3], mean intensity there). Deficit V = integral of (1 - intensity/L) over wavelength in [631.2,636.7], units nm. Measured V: 0.319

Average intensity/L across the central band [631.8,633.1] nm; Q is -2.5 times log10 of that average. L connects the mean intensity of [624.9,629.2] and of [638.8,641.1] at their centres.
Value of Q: 0.08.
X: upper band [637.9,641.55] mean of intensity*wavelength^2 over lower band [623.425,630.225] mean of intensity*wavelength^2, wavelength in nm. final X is 1.0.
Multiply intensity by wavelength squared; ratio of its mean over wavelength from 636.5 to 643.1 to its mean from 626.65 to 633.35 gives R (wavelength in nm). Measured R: 1.07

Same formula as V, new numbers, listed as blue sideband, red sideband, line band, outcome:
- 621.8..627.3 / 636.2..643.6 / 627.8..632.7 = 0.258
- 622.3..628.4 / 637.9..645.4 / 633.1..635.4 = 0.165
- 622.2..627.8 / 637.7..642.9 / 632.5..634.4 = 0.159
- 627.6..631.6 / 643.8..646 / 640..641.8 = -0.064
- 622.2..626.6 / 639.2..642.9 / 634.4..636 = 0.103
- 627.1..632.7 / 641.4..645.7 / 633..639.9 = 0.116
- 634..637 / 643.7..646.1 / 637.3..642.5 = -0.051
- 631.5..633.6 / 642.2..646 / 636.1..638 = -0.115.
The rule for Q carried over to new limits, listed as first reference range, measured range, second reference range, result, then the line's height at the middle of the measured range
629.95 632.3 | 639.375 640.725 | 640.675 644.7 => 0.01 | 2.33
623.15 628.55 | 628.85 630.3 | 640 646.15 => 0.00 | 2.33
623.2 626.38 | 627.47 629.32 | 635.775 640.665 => 0.12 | 2.38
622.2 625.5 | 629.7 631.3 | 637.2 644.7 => -0.01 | 2.38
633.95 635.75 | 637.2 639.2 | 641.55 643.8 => -0.02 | 2.26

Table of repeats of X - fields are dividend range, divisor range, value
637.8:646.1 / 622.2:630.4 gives 1.04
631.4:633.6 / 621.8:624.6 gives 0.89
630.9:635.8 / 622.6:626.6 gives 0.93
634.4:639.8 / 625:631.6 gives 1.01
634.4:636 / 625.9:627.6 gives 0.96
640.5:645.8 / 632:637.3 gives 1.09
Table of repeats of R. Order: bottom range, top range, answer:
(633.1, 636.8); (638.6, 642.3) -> 1.05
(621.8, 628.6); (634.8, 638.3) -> 1.01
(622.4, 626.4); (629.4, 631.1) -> 1.02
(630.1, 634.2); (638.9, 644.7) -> 1.08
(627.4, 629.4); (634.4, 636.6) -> 1.06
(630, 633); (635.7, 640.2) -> 1.04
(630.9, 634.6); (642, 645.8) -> 1.11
